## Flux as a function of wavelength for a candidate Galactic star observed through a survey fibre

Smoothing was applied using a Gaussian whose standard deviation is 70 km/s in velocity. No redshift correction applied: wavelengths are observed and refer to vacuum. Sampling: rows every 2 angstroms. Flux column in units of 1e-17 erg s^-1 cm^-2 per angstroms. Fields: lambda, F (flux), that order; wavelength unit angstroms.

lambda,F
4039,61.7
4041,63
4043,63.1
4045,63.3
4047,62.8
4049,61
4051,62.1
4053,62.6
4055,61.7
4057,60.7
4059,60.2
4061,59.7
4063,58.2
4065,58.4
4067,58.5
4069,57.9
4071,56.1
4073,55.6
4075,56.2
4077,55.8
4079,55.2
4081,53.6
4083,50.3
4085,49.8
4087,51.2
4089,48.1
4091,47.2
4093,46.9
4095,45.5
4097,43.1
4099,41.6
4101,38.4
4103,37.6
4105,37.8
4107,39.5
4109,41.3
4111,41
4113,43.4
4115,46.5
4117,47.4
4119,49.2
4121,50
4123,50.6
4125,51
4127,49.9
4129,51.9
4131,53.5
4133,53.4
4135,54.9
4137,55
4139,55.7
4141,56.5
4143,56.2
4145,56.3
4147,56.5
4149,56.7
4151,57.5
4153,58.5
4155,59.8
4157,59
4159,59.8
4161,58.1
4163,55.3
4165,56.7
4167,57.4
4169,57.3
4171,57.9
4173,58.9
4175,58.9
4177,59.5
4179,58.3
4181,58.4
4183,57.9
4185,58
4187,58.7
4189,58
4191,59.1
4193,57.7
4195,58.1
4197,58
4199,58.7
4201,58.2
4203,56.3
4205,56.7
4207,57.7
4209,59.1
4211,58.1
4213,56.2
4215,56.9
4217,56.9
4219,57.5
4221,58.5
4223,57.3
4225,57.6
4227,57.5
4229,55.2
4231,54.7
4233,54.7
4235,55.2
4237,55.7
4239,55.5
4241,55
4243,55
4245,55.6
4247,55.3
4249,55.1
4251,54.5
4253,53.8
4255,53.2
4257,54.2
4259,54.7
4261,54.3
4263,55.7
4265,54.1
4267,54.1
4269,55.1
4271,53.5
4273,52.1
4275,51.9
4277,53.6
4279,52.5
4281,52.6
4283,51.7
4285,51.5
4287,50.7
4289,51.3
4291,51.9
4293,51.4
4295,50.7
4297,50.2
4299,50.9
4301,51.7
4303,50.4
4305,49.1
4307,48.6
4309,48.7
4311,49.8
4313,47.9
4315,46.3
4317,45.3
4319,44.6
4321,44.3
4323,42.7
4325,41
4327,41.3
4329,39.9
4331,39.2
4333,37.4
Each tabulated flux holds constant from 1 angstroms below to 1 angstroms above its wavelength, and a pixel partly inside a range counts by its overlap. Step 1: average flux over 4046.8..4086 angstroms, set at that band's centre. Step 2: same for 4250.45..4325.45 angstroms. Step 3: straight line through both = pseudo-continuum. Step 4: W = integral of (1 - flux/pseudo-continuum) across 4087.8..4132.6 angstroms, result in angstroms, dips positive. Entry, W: 8.5 angstroms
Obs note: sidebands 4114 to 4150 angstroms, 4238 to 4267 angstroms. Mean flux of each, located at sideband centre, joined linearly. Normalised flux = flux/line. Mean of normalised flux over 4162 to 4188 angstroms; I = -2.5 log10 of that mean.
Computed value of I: -0.09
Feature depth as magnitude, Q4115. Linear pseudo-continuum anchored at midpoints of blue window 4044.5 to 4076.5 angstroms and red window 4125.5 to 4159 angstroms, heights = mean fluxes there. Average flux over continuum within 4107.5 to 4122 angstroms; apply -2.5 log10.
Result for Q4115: 0.25 mag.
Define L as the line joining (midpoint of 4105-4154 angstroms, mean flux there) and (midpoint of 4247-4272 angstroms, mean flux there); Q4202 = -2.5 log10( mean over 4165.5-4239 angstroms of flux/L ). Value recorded -0.09 mag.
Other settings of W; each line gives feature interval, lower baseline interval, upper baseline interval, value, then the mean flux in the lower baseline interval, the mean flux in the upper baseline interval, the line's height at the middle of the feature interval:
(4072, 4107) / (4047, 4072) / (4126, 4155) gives 6.38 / 59.9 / 55.3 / 58.2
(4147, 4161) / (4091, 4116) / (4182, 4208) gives -2.07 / 42.1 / 57.9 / 50.8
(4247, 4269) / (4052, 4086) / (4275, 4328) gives -1.74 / 57.1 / 48.9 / 50.5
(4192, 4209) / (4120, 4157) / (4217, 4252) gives -0.69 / 54.8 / 55.9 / 55.5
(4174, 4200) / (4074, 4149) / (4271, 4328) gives -4.86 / 49.2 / 49.2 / 49.2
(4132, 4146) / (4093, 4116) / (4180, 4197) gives -2.01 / 41.7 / 58.2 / 48.5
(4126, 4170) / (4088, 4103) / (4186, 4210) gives -4.32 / 43.9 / 58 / 51.2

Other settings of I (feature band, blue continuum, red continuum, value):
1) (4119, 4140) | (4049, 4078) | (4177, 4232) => 0.12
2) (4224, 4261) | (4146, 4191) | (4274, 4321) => -0.03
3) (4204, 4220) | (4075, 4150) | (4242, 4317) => -0.13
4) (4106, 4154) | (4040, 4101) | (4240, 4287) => 0.07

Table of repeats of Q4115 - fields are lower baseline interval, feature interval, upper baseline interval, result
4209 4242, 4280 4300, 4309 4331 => -0.069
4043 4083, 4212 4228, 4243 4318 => -0.066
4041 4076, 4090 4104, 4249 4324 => 0.337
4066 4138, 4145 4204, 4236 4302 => -0.142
